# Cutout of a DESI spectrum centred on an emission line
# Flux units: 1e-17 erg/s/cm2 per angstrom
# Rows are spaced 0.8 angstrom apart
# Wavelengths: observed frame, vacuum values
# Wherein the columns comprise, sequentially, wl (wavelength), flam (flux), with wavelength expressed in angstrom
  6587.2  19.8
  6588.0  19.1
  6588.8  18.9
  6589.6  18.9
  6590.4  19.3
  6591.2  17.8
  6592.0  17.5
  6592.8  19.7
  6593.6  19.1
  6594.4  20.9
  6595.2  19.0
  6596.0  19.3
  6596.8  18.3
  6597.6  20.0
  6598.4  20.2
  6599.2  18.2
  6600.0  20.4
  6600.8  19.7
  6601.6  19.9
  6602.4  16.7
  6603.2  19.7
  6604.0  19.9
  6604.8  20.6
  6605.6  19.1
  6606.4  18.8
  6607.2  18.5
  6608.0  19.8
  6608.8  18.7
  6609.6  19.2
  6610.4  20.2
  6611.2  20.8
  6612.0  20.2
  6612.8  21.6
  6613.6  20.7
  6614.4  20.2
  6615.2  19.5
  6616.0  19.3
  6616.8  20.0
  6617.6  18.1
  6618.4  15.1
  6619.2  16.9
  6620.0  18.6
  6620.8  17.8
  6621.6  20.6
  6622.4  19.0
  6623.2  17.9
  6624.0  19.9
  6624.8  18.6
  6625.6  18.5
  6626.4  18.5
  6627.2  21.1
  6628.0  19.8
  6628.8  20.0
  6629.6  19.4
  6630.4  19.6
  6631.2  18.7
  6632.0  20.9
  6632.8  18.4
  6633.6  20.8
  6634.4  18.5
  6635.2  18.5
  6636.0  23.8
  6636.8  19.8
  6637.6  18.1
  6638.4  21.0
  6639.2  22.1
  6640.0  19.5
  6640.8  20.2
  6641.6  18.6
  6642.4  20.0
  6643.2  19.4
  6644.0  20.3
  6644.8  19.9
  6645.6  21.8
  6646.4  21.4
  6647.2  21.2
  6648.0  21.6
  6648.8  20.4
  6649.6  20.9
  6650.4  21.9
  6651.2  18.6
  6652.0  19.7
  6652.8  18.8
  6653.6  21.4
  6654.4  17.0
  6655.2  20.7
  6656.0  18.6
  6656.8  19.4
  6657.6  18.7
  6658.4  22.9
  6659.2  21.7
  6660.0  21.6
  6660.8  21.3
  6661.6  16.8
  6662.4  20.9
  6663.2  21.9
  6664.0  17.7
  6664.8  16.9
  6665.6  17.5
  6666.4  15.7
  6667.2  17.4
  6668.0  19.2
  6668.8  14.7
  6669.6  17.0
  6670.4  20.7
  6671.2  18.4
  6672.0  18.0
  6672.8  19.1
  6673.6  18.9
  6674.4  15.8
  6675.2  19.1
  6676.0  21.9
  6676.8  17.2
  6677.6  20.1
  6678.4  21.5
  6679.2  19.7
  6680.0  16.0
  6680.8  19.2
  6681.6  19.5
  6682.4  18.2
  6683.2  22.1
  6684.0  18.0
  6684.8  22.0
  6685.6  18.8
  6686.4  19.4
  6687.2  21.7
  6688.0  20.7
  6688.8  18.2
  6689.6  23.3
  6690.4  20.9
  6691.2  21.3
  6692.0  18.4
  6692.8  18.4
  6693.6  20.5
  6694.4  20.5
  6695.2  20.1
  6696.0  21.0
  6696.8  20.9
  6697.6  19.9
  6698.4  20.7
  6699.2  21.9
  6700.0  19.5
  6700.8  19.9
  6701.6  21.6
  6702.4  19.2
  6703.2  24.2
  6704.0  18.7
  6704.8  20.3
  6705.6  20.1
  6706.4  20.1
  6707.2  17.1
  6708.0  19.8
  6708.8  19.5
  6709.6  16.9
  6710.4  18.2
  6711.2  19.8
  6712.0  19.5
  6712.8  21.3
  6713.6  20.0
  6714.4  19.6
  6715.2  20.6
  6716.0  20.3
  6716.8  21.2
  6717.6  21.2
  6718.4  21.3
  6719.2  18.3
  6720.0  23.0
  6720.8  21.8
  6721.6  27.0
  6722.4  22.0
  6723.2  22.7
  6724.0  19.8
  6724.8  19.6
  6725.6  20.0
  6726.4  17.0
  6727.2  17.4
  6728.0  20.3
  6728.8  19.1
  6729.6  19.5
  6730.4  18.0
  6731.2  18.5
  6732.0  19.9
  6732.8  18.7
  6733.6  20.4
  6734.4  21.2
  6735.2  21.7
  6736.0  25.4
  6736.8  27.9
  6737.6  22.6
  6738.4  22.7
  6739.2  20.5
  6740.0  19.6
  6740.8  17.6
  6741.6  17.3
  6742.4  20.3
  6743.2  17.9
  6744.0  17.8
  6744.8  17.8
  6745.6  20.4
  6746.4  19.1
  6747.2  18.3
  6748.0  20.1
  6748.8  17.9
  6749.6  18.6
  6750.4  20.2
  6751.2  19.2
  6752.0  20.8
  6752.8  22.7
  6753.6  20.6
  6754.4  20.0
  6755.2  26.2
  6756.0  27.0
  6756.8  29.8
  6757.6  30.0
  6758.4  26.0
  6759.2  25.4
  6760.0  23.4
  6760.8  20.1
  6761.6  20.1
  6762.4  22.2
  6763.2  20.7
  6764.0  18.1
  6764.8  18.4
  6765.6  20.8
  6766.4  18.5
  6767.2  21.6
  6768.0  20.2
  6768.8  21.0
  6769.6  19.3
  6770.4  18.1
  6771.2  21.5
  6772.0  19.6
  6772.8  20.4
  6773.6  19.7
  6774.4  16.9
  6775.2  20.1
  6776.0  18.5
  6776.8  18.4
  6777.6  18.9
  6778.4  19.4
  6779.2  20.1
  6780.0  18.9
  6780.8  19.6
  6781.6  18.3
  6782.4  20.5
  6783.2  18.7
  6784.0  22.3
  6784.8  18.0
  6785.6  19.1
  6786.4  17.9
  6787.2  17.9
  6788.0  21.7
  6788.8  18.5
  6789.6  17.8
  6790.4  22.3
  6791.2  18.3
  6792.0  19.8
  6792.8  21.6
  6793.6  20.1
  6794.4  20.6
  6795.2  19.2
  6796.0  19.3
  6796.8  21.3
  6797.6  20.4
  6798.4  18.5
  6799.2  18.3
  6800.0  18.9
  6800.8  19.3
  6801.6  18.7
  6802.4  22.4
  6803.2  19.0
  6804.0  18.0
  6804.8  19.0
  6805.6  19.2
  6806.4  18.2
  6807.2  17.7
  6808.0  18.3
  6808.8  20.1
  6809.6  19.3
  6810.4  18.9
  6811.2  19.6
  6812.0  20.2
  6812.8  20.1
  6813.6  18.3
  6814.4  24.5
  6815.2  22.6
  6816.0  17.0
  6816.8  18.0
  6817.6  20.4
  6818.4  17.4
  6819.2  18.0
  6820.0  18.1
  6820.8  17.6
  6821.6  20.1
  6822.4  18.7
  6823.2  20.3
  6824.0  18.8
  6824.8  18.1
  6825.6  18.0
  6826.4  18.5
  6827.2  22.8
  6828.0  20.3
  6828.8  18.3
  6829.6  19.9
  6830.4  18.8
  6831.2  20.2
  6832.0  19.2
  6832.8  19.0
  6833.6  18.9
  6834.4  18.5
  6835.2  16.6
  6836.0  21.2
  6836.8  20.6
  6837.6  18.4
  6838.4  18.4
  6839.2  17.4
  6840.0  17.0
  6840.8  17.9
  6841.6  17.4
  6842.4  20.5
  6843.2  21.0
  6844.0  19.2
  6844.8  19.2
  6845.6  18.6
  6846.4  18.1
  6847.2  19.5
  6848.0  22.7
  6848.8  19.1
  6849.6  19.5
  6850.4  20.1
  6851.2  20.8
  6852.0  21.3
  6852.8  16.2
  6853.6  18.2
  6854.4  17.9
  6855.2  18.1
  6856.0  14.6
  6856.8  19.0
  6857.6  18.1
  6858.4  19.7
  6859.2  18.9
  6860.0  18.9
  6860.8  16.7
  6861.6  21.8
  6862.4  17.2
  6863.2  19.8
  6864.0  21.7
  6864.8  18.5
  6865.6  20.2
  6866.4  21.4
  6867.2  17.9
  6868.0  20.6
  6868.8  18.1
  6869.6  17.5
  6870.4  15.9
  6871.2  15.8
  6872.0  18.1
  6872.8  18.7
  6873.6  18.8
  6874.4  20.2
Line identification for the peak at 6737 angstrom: H-alpha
